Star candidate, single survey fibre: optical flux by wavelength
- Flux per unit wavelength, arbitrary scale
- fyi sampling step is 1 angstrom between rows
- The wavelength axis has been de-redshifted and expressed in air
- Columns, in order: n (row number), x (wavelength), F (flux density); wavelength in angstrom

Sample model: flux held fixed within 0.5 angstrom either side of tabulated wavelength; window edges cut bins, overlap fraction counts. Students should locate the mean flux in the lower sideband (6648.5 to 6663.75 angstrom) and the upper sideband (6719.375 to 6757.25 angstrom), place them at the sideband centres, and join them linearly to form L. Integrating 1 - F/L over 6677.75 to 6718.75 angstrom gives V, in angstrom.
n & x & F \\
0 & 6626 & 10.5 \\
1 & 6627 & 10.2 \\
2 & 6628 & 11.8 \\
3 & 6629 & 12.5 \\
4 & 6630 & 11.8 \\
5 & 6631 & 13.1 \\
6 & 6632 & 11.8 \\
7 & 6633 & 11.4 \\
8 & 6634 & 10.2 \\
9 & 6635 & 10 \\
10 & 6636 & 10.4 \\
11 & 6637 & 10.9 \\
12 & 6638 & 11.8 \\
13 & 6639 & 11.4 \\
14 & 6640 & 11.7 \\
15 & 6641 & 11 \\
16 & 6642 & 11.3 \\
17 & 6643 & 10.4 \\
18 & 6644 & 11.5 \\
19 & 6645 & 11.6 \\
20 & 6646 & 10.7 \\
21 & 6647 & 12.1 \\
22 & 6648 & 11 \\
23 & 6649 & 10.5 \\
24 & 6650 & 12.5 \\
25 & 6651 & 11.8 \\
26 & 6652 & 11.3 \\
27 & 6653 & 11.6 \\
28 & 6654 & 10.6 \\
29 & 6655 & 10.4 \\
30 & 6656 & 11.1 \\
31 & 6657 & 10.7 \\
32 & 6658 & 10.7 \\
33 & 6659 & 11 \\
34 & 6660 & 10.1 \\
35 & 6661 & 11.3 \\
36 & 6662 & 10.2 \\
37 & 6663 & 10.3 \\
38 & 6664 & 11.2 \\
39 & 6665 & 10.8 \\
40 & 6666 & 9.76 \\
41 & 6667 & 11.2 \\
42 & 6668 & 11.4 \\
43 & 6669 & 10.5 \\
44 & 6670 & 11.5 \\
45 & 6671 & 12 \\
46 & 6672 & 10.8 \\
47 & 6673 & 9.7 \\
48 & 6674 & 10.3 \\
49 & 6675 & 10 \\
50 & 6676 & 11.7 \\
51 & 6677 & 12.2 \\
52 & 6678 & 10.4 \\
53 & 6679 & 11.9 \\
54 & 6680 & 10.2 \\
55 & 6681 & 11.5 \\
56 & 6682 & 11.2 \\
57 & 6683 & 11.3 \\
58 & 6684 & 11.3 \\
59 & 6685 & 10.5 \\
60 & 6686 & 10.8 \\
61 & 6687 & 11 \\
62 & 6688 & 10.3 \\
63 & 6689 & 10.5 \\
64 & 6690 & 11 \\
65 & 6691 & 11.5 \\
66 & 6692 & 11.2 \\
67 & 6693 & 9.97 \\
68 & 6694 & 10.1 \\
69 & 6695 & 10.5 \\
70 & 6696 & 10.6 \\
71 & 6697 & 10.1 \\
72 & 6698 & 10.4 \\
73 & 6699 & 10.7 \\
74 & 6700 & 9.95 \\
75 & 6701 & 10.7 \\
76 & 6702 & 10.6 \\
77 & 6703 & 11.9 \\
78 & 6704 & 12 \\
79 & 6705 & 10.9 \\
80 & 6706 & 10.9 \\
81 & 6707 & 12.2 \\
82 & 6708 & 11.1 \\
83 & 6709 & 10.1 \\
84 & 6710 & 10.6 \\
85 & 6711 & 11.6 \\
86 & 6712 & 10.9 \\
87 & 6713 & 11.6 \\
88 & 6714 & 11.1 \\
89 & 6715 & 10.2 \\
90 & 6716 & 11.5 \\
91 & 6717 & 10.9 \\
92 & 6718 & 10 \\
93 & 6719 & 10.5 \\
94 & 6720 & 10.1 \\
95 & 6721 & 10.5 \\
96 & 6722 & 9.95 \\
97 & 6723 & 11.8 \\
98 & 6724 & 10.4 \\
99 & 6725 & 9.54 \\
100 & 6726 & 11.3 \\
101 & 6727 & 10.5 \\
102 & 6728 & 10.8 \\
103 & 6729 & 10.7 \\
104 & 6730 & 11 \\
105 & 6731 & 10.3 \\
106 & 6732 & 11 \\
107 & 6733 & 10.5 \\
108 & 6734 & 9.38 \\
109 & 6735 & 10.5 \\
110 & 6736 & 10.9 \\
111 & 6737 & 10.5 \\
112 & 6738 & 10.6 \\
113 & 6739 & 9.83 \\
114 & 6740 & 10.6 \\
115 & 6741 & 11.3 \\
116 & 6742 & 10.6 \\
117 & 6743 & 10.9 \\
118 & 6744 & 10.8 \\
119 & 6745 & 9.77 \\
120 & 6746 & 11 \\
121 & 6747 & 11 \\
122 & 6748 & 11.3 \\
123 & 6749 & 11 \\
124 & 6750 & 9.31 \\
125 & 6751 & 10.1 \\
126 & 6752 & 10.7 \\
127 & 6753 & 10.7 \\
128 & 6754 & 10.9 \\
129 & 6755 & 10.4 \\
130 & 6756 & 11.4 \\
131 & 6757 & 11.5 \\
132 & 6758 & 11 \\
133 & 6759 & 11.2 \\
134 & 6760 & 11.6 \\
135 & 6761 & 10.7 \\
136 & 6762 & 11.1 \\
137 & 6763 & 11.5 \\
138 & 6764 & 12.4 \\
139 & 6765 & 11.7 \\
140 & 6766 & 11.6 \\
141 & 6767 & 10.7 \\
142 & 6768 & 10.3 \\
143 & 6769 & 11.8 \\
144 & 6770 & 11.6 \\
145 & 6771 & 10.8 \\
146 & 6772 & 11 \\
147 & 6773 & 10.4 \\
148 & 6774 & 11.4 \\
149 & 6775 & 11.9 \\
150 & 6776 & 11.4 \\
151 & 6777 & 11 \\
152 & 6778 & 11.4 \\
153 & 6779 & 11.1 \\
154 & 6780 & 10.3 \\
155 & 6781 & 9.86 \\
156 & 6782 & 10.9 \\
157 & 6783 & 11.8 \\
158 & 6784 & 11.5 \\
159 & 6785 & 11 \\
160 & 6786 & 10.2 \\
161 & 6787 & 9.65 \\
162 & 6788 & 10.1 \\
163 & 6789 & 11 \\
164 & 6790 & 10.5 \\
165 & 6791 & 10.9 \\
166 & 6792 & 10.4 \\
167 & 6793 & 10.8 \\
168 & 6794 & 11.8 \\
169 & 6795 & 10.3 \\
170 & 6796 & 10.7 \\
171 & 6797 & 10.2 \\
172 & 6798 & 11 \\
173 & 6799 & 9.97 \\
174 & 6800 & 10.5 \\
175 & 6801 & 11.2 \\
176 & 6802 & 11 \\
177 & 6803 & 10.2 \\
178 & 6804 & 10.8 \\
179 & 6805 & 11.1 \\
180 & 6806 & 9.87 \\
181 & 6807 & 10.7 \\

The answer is -0.4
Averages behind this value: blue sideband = 10.9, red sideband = 10.6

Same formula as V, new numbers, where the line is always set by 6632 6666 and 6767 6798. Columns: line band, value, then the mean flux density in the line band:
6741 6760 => 0.2 angstrom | 10.8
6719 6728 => 0.3 angstrom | 10.5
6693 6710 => 0.3 angstrom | 10.8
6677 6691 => 0.0 angstrom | 11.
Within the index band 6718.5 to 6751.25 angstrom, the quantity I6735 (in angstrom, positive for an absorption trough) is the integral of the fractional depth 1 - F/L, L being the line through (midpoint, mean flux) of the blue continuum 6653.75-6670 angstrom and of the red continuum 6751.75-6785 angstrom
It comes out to 1.3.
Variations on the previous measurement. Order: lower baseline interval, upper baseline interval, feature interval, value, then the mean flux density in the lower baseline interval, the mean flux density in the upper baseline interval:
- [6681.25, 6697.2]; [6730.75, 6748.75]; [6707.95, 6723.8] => -0.12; 10.8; 10.6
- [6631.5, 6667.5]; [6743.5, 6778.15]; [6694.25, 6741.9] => 1.36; 11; 11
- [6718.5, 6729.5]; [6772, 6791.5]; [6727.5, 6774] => -0.65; 10.6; 10.9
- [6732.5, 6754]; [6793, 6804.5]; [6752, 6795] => -1.56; 10.5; 10.7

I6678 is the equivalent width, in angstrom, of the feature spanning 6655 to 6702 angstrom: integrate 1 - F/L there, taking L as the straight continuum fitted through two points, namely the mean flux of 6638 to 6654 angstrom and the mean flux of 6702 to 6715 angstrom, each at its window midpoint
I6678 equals 2.0 angstrom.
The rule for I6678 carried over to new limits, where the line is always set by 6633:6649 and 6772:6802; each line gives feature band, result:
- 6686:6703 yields 0.5 angstrom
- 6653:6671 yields 0.3 angstrom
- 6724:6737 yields 0.4 angstrom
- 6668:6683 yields 0.0 angstrom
